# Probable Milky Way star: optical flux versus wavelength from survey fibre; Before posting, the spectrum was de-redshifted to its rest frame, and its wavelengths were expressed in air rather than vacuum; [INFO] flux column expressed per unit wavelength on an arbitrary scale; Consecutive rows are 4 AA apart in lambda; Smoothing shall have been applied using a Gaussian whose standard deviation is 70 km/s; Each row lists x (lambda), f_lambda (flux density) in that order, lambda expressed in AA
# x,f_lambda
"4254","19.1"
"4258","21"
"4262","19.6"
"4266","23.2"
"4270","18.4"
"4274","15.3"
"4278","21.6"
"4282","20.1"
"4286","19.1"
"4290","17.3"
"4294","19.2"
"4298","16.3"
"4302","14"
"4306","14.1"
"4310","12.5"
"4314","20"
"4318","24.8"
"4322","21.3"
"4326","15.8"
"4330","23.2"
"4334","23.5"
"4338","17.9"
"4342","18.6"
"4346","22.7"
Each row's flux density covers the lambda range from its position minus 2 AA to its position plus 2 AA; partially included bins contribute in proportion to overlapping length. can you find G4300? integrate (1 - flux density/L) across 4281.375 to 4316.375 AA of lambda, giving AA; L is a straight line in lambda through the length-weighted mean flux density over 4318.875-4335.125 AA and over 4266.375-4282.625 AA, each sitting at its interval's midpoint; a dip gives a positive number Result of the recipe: 5.44 AA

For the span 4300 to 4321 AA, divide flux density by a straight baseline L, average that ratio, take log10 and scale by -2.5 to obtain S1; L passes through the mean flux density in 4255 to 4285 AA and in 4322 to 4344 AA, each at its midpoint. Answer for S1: 0.15 mag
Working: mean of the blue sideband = 19.8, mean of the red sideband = 19.9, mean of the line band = 17.3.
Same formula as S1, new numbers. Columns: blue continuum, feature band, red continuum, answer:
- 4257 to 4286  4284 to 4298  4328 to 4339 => 0.125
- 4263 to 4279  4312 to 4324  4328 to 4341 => -0.060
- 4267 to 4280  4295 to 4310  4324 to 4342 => 0.292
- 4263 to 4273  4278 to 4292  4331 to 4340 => 0.061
